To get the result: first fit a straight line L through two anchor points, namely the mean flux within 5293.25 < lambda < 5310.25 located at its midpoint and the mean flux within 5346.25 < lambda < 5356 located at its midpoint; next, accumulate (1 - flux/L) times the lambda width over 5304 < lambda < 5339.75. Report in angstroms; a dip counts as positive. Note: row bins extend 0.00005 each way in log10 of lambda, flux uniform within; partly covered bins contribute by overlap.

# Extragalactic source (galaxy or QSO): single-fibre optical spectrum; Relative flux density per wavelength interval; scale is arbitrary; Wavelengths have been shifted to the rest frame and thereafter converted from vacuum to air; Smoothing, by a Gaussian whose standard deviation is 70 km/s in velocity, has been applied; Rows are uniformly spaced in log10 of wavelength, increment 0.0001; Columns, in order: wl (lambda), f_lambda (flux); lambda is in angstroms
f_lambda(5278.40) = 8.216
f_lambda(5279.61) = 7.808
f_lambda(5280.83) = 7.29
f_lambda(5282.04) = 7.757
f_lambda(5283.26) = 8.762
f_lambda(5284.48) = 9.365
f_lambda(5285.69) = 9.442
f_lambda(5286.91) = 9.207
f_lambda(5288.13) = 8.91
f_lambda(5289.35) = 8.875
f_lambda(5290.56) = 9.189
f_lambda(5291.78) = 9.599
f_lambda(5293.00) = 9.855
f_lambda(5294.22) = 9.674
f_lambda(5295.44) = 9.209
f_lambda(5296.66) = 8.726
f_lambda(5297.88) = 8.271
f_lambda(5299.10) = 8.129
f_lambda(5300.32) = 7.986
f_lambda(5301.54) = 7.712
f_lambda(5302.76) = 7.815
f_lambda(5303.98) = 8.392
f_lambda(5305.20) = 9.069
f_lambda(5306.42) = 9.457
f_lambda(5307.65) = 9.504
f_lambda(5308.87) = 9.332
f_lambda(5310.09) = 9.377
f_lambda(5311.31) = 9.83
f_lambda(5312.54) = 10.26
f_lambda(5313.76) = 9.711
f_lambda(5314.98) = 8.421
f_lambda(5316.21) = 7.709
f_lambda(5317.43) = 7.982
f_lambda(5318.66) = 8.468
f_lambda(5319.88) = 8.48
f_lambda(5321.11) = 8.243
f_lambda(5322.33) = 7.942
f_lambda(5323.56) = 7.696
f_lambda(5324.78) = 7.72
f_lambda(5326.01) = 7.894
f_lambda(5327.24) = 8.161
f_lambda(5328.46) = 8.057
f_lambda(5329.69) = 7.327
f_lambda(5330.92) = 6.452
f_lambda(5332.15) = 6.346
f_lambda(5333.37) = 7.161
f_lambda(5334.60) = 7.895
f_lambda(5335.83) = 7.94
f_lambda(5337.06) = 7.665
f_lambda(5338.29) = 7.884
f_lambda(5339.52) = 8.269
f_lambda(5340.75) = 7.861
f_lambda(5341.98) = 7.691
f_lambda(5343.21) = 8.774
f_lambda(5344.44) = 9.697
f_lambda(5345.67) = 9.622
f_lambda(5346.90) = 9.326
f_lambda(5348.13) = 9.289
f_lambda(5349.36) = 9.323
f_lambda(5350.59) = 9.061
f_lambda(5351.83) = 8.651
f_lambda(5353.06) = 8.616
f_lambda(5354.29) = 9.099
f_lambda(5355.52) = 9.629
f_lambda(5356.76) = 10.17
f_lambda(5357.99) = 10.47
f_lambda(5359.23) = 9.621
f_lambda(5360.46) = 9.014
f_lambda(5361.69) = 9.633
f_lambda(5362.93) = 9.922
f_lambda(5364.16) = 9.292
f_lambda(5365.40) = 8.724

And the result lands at 2.5 angstroms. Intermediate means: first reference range 8.77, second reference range 9.12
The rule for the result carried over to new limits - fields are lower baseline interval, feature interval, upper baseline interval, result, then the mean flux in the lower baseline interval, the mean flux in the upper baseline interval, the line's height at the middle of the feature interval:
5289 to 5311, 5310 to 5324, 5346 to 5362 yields 0.6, 8.91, 9.38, 9.06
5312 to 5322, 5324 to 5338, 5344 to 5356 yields 2.1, 8.63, 9.23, 8.88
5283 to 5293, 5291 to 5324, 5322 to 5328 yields -1.0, 9.23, 7.89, 8.52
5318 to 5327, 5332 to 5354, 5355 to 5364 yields 1.4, 8.06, 9.76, 9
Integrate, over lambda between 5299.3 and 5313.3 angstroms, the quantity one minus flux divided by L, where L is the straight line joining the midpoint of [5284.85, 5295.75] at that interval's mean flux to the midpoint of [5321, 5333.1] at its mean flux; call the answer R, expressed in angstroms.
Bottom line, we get -0.69 angstroms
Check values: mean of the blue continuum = 9.34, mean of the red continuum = 7.55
